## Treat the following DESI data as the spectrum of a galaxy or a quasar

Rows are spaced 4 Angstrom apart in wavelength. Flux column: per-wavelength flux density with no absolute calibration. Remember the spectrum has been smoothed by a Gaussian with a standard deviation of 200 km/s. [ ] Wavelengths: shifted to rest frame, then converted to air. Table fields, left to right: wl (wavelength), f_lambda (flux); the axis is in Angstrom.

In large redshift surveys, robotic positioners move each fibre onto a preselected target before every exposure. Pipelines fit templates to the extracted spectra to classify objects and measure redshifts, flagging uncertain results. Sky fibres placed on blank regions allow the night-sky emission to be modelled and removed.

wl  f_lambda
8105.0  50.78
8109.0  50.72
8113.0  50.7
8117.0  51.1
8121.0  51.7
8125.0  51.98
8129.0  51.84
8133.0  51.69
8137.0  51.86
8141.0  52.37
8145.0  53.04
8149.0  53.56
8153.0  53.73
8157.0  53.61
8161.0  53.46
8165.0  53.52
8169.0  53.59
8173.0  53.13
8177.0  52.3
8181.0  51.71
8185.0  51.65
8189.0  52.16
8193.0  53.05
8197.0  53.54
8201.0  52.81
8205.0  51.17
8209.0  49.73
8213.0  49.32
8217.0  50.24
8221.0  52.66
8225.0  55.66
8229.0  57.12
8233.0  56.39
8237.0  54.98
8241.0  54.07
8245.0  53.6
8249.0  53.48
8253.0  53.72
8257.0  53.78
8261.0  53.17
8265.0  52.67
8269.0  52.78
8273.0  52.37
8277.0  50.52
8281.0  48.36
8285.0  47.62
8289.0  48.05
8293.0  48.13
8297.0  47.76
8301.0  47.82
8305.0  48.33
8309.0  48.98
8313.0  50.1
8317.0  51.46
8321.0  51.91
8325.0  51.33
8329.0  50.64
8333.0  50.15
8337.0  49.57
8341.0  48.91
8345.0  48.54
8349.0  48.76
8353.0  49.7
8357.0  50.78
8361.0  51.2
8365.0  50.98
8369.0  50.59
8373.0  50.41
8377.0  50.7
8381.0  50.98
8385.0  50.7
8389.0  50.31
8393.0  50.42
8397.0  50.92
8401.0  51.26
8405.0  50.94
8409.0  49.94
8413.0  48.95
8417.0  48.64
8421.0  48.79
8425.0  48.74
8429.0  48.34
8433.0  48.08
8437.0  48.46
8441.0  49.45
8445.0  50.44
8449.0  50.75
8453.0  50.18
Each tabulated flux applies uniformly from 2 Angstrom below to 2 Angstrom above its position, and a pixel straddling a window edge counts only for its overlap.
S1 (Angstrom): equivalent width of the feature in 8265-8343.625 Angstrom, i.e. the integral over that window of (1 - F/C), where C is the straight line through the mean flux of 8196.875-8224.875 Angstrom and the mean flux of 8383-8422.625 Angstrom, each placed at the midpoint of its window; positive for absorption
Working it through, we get 1.58 Angstrom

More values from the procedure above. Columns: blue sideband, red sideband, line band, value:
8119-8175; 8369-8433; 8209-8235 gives -0.7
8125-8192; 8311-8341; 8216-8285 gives -2.1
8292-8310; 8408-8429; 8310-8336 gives -1.3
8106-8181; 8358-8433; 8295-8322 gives 0.8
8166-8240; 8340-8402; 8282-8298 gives 1.1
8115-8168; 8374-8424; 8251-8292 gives 0.1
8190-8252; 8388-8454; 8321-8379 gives 0.8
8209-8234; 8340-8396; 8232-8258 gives -0.8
